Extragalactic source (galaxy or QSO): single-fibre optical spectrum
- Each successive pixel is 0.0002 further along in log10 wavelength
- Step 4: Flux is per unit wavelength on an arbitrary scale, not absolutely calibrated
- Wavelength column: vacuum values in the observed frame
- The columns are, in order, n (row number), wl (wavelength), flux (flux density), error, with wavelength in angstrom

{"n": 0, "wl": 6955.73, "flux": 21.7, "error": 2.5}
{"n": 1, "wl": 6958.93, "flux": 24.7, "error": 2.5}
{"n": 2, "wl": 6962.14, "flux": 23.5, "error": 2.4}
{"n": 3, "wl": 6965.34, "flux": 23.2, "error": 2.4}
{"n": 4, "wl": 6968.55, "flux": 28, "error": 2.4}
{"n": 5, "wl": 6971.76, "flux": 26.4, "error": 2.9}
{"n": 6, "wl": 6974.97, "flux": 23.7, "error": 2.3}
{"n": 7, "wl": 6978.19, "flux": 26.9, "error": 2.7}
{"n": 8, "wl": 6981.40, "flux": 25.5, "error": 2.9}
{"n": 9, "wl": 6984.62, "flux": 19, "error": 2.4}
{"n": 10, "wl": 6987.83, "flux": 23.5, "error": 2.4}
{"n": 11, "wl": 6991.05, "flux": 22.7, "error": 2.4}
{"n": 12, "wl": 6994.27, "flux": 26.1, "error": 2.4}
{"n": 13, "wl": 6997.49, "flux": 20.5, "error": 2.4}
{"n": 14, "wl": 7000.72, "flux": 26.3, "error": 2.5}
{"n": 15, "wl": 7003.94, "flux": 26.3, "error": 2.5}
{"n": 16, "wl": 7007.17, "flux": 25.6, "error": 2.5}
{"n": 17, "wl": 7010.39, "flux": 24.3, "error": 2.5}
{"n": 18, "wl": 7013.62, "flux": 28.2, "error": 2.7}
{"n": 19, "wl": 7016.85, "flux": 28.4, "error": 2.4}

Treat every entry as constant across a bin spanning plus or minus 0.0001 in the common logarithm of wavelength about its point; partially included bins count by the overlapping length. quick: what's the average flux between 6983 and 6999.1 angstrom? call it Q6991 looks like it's 22.4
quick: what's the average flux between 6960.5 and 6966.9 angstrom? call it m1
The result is 23.4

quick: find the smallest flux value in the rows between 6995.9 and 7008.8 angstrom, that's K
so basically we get 20.5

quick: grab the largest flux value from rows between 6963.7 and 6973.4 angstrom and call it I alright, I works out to 28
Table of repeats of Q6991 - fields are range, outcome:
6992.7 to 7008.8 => 25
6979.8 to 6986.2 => 22.2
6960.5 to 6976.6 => 25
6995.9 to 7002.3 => 23.4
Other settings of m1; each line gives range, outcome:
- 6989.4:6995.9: 24.4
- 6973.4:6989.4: 23.7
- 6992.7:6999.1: 23.3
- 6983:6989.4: 21.3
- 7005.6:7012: 25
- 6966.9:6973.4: 27.2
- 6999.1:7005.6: 26.3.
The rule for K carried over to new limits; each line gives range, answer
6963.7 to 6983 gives 23.2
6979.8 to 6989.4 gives 19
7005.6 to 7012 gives 24.3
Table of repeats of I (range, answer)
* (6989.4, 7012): 26.3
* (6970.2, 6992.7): 26.9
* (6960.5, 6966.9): 23.5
